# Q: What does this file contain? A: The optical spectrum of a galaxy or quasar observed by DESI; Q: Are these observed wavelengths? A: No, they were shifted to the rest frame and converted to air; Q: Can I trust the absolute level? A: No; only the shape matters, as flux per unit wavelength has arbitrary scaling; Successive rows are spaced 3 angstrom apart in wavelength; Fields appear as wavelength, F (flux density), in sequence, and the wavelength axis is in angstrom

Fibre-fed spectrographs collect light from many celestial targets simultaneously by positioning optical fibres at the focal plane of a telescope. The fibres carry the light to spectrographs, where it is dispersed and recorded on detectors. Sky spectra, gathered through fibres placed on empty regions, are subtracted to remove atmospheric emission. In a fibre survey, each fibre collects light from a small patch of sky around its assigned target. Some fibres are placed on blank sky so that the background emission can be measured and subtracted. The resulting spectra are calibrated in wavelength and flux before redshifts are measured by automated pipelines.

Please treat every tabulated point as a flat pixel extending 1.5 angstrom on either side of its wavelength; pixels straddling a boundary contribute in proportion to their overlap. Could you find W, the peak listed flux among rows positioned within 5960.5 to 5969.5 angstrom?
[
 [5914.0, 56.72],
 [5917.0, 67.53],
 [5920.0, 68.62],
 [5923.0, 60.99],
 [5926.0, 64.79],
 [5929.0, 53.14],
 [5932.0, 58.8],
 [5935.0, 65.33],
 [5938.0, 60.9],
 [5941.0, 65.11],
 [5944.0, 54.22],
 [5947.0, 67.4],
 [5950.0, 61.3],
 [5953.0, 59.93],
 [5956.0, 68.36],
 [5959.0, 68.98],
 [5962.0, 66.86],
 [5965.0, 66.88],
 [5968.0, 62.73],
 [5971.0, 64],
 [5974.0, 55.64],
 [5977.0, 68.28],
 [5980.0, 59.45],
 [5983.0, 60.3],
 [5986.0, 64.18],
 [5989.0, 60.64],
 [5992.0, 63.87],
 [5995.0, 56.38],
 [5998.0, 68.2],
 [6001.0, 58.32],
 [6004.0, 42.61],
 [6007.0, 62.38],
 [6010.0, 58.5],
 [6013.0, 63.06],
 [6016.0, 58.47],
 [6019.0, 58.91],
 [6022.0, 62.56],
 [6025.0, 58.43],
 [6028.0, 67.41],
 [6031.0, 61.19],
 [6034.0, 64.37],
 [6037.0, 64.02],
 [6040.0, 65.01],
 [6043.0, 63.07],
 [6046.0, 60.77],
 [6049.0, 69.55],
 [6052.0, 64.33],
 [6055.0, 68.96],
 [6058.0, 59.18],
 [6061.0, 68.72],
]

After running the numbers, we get 66.88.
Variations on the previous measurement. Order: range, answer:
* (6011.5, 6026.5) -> 63.06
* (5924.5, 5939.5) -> 65.33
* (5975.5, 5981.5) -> 68.28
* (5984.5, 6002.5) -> 68.2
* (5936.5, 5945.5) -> 65.11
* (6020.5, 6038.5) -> 67.41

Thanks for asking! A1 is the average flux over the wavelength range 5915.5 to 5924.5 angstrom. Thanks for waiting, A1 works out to 65.7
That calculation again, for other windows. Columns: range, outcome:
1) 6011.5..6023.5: 60.8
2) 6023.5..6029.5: 62.9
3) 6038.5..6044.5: 64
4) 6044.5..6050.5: 65.2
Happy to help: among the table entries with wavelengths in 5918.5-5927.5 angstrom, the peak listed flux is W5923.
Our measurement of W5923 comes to 68.62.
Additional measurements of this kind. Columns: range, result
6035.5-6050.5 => 69.55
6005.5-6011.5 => 62.38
